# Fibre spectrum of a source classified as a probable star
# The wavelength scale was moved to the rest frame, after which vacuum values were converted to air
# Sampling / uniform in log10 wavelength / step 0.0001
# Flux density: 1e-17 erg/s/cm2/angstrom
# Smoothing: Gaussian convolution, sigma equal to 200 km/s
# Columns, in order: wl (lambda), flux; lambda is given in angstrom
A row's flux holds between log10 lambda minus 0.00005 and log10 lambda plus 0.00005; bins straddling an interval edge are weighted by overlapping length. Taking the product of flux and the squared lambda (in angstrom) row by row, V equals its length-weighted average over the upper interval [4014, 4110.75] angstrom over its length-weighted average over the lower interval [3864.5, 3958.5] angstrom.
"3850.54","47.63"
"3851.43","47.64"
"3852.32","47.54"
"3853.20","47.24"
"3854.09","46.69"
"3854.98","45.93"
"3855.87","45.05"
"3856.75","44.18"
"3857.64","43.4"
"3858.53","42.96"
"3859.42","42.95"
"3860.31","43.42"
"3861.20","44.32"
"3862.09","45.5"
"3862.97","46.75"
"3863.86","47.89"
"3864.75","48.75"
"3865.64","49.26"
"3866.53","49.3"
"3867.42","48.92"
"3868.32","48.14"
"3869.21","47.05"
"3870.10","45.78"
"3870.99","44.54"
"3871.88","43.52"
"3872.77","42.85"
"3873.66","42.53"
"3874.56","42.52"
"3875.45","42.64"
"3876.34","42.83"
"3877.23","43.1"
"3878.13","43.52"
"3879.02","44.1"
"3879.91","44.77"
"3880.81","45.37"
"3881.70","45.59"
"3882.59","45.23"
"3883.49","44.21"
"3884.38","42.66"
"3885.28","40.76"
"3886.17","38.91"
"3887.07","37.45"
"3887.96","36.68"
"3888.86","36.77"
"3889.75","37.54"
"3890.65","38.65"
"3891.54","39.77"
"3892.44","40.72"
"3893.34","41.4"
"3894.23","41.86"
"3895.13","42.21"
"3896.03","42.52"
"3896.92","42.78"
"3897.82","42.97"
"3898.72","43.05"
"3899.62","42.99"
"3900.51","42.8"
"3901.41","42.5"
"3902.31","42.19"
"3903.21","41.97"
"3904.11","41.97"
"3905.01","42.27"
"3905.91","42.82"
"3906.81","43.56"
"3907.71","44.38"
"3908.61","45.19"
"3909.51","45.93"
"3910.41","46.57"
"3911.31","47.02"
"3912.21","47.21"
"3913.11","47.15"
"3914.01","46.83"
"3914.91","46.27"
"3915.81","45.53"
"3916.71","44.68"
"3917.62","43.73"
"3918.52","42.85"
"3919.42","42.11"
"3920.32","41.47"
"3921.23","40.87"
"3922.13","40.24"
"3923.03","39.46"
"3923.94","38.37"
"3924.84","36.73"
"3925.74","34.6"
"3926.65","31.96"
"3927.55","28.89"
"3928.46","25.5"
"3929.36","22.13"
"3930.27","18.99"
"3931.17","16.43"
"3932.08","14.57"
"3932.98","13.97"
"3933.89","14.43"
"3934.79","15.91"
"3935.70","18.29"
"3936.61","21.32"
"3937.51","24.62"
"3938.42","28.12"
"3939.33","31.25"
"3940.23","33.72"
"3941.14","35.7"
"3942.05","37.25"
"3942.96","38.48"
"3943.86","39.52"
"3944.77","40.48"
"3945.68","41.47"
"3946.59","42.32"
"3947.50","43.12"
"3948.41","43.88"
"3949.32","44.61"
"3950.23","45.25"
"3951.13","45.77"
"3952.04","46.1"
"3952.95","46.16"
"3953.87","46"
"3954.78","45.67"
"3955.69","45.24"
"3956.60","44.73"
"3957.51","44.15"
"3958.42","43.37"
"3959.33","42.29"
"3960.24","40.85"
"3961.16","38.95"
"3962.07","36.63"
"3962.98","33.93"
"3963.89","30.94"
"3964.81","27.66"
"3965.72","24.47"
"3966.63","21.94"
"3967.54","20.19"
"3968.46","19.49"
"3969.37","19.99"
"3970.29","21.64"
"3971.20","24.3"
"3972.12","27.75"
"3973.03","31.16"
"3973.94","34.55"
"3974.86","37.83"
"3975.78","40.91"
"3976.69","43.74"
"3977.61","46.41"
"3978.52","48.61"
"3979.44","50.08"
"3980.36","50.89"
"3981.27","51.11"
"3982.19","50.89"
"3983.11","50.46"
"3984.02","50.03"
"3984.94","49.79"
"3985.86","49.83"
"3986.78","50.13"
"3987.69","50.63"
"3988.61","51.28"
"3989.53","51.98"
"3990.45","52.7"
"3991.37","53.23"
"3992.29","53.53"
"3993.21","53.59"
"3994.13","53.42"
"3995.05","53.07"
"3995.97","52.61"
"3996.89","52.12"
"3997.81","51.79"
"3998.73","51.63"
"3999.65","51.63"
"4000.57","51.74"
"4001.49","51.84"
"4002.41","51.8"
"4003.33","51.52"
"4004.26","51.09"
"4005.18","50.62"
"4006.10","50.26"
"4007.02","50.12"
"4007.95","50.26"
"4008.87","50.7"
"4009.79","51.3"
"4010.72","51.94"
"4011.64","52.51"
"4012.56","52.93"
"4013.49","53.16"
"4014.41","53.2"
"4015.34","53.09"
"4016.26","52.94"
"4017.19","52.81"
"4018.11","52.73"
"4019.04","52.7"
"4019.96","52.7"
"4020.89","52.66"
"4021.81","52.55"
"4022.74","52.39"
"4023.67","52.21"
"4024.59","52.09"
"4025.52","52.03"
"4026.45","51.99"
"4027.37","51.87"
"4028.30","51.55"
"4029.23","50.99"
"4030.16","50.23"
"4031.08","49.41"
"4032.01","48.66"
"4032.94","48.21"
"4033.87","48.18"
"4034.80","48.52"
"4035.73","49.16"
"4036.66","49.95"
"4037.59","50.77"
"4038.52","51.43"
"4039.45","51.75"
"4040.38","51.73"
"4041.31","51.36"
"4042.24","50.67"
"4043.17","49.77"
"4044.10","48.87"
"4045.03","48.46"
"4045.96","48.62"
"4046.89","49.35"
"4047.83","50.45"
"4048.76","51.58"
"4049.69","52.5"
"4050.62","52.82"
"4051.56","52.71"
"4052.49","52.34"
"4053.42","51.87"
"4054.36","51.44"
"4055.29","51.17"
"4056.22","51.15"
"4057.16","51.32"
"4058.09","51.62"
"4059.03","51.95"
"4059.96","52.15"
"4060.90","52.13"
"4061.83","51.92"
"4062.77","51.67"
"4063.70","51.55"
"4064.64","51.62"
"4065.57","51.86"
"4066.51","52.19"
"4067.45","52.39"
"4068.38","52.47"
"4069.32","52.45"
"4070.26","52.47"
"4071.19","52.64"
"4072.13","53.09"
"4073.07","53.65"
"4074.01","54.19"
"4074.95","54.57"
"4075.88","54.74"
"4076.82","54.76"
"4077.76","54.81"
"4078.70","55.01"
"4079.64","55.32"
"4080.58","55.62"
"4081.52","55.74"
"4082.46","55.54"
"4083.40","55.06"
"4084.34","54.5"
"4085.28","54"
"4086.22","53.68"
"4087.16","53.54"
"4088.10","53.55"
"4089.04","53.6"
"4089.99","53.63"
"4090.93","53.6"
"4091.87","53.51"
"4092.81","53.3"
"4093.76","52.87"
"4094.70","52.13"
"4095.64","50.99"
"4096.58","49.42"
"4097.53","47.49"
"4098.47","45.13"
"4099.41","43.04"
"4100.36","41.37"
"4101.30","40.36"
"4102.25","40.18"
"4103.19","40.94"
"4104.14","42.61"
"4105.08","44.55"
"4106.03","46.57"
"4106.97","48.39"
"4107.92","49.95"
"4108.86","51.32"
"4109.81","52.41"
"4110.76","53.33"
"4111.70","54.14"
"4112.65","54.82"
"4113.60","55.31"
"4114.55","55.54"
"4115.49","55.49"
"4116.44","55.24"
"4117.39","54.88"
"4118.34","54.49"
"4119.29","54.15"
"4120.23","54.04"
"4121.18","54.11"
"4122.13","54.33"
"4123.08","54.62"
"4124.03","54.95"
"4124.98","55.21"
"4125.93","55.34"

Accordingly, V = 1.39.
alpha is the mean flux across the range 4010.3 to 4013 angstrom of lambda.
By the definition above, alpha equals 52.6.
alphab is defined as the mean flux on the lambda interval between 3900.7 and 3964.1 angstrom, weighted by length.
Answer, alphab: 37.9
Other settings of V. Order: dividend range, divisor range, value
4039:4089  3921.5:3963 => 1.60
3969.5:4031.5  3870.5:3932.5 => 1.28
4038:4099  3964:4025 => 1.16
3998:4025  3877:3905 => 1.32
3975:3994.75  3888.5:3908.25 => 1.25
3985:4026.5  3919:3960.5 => 1.53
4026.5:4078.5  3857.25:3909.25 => 1.30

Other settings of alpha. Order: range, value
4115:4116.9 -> 55.5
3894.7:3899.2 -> 42.7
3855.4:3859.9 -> 43.7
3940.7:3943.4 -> 37.1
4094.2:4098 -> 50.1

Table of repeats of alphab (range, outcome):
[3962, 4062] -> 47.9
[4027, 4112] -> 51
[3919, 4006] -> 39.5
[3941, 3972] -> 37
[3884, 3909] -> 41.4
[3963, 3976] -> 27.3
